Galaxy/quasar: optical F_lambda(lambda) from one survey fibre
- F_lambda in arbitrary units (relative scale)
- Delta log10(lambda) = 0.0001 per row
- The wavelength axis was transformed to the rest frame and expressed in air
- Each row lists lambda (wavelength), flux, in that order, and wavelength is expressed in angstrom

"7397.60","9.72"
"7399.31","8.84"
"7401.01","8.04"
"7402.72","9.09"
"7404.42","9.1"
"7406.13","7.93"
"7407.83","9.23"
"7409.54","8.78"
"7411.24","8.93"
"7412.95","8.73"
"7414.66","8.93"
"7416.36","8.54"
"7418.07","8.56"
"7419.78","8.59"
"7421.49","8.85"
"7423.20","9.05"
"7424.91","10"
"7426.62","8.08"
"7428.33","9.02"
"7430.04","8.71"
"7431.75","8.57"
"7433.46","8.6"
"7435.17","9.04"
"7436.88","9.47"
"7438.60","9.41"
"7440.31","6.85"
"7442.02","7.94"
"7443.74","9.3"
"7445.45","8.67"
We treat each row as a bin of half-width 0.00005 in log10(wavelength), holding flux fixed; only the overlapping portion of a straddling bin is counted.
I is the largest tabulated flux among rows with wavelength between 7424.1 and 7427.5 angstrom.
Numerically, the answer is 10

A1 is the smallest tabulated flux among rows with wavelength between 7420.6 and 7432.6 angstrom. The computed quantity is 8.08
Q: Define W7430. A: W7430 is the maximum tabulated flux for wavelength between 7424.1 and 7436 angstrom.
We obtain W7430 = 10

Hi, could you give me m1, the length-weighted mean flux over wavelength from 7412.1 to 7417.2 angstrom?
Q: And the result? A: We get 8.74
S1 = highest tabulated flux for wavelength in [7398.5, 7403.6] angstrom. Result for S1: 9.09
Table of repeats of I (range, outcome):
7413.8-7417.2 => 8.93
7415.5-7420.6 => 8.59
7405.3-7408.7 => 9.23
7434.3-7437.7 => 9.47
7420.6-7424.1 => 9.05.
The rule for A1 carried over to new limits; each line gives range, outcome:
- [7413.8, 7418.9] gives 8.54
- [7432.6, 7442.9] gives 6.85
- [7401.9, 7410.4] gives 7.93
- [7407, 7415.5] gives 8.73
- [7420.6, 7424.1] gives 8.85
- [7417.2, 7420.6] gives 8.56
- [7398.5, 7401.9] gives 8.04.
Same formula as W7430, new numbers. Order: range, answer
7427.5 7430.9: 9.02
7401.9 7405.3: 9.1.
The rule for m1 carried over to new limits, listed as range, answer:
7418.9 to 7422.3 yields 8.71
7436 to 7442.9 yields 8.42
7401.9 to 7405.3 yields 9.09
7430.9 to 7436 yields 8.74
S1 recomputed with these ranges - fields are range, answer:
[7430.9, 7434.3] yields 8.6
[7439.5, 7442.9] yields 7.94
